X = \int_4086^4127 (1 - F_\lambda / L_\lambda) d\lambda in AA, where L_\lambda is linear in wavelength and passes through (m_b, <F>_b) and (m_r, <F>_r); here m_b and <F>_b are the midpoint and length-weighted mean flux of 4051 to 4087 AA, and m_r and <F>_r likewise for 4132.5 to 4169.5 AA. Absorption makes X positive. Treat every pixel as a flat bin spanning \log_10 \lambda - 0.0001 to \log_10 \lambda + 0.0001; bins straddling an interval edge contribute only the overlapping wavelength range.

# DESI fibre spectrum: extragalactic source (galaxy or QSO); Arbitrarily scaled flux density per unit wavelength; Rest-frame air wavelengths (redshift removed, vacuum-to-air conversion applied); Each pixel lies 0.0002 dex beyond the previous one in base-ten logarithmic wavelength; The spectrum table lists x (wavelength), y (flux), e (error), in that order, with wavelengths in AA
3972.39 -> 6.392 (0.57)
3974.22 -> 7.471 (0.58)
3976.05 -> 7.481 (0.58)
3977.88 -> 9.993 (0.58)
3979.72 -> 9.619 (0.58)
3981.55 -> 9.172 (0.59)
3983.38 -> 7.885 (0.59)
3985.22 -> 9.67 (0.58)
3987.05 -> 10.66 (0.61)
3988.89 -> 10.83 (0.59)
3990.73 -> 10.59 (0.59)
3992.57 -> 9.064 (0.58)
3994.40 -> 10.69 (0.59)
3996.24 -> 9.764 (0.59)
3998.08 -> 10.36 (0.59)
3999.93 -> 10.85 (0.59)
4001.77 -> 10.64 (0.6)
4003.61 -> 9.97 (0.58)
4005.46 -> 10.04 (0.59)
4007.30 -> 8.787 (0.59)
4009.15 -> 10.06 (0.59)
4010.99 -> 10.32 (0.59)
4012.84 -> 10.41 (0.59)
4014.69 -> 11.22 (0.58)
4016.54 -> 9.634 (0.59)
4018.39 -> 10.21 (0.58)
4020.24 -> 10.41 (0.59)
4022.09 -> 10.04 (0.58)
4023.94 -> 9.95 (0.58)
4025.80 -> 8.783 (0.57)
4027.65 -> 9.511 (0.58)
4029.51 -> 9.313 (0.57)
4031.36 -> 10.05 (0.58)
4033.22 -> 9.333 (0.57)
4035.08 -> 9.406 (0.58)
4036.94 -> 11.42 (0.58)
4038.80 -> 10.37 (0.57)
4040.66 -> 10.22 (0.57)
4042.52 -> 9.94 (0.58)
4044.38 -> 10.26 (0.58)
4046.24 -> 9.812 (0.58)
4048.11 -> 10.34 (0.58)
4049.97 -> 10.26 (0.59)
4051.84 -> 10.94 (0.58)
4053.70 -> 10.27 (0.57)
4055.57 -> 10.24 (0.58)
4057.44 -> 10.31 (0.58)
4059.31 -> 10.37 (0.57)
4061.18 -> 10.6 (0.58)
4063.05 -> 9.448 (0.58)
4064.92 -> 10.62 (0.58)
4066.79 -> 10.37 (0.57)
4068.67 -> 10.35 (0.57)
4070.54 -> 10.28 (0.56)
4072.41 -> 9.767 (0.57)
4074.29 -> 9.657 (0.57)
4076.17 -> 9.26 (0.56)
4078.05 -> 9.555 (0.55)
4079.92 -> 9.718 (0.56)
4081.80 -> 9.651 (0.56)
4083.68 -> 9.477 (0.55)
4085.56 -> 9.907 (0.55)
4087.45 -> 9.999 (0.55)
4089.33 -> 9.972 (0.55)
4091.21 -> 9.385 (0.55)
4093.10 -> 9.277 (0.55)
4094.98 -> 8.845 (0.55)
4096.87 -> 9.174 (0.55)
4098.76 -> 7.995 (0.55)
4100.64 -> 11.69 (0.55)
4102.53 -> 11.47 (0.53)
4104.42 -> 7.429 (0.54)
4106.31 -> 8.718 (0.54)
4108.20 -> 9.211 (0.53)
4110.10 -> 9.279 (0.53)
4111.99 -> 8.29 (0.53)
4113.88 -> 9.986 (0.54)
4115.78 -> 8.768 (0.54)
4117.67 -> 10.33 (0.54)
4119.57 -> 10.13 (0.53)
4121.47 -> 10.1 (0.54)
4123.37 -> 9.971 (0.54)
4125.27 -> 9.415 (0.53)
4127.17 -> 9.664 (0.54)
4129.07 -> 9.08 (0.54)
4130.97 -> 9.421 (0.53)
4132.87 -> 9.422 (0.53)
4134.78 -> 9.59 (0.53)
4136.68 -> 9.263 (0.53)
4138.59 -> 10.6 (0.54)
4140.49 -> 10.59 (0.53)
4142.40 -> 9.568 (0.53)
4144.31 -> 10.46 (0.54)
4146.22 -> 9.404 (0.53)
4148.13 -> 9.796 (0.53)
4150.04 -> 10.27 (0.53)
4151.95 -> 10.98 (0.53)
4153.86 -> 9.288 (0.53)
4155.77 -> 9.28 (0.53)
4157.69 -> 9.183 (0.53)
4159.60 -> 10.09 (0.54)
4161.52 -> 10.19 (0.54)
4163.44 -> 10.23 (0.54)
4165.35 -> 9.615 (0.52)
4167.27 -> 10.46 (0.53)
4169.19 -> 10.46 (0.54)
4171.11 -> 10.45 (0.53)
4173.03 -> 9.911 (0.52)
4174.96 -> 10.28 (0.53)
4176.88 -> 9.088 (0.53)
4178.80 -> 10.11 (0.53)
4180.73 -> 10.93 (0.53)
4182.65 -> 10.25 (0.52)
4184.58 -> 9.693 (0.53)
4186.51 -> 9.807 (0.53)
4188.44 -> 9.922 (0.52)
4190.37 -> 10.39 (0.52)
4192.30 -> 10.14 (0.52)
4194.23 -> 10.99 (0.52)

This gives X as 1.99 AA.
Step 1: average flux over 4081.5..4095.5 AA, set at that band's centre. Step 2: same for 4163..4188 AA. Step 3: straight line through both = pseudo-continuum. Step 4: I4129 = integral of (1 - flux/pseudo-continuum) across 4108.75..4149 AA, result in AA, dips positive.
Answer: 0.62 AA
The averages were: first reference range 9.58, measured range 9.67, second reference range 10.1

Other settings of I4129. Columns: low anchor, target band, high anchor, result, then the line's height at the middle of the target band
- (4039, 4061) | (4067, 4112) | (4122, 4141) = 2.01 AA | 10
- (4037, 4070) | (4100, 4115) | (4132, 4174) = 0.98 AA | 10.1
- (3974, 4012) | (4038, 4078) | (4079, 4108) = -2.36 AA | 9.59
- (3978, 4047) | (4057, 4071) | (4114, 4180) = -0.50 AA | 9.94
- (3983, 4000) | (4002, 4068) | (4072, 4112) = -2.03 AA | 9.8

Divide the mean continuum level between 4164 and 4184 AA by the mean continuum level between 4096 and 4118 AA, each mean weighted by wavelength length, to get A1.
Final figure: 1.1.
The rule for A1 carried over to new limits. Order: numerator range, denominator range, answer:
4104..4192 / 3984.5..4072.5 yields 0.96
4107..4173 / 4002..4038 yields 0.98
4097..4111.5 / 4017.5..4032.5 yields 0.96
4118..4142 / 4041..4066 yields 0.95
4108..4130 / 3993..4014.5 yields 0.94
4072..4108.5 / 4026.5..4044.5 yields 0.96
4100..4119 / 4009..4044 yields 0.95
